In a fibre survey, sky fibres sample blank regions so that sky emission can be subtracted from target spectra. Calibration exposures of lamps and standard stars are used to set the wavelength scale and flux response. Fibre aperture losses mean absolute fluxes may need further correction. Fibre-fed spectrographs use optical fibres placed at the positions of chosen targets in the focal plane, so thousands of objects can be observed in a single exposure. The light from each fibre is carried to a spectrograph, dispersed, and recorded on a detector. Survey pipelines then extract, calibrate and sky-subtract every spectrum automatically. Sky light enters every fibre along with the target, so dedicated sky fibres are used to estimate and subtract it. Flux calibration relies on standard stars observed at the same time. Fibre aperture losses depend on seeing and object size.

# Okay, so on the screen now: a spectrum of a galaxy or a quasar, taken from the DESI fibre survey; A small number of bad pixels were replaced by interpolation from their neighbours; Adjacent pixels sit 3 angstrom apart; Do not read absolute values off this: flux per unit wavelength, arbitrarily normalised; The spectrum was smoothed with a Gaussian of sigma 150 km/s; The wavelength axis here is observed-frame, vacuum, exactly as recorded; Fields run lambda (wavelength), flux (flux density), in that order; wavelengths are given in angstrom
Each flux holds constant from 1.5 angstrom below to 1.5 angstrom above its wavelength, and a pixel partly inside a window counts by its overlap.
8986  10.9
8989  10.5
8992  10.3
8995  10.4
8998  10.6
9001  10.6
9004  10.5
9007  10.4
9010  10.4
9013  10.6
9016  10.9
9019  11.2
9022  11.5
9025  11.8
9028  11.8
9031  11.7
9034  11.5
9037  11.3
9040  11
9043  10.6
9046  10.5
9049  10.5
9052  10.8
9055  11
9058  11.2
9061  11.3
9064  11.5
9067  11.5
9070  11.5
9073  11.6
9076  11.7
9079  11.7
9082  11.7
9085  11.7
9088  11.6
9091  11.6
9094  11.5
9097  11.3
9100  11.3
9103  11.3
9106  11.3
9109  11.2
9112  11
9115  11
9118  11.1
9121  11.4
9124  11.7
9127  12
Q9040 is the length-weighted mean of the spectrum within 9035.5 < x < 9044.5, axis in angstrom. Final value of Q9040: 11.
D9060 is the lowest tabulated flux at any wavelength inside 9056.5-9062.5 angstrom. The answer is 11.2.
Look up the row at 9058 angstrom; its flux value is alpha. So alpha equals 11.2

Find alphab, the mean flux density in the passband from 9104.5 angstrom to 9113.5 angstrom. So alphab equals 11.2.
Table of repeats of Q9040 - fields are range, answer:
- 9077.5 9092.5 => 11.7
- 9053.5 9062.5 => 11.2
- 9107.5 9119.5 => 11.1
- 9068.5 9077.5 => 11.6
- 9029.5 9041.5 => 11.4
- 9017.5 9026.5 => 11.5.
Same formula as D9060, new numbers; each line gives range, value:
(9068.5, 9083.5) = 11.5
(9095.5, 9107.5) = 11.3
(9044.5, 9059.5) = 10.5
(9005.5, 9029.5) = 10.4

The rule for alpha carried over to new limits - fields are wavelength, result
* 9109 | 11.2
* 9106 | 11.3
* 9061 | 11.3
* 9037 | 11.3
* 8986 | 10.9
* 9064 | 11.5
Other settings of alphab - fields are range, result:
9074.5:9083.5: 11.7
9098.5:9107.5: 11.3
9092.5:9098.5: 11.4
